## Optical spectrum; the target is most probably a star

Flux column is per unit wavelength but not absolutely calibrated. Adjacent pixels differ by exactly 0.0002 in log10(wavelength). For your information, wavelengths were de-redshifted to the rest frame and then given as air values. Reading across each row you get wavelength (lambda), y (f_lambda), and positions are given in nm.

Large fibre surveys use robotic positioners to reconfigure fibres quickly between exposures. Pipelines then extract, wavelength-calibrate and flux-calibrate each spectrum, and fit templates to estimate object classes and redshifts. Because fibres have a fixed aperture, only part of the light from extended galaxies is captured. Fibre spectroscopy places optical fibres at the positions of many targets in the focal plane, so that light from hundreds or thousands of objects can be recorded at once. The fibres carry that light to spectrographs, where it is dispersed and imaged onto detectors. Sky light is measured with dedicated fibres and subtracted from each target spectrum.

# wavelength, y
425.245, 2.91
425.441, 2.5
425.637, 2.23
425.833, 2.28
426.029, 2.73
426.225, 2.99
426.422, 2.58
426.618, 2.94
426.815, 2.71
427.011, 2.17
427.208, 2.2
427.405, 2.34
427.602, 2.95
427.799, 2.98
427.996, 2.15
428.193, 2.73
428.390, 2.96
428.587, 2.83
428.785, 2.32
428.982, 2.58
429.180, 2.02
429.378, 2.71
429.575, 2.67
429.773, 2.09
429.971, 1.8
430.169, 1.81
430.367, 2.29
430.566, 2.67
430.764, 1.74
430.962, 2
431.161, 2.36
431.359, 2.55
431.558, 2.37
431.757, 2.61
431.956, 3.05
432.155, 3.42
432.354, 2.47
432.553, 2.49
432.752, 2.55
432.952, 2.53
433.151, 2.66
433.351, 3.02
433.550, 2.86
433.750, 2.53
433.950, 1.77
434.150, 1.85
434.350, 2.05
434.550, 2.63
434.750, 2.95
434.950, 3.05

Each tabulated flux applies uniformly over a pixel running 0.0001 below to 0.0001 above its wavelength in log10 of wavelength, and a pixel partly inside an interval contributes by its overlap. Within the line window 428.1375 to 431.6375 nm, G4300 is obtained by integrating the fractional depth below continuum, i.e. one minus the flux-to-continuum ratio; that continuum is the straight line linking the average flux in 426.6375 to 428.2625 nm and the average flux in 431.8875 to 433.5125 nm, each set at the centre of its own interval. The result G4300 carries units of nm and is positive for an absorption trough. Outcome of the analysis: 0.38 nm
